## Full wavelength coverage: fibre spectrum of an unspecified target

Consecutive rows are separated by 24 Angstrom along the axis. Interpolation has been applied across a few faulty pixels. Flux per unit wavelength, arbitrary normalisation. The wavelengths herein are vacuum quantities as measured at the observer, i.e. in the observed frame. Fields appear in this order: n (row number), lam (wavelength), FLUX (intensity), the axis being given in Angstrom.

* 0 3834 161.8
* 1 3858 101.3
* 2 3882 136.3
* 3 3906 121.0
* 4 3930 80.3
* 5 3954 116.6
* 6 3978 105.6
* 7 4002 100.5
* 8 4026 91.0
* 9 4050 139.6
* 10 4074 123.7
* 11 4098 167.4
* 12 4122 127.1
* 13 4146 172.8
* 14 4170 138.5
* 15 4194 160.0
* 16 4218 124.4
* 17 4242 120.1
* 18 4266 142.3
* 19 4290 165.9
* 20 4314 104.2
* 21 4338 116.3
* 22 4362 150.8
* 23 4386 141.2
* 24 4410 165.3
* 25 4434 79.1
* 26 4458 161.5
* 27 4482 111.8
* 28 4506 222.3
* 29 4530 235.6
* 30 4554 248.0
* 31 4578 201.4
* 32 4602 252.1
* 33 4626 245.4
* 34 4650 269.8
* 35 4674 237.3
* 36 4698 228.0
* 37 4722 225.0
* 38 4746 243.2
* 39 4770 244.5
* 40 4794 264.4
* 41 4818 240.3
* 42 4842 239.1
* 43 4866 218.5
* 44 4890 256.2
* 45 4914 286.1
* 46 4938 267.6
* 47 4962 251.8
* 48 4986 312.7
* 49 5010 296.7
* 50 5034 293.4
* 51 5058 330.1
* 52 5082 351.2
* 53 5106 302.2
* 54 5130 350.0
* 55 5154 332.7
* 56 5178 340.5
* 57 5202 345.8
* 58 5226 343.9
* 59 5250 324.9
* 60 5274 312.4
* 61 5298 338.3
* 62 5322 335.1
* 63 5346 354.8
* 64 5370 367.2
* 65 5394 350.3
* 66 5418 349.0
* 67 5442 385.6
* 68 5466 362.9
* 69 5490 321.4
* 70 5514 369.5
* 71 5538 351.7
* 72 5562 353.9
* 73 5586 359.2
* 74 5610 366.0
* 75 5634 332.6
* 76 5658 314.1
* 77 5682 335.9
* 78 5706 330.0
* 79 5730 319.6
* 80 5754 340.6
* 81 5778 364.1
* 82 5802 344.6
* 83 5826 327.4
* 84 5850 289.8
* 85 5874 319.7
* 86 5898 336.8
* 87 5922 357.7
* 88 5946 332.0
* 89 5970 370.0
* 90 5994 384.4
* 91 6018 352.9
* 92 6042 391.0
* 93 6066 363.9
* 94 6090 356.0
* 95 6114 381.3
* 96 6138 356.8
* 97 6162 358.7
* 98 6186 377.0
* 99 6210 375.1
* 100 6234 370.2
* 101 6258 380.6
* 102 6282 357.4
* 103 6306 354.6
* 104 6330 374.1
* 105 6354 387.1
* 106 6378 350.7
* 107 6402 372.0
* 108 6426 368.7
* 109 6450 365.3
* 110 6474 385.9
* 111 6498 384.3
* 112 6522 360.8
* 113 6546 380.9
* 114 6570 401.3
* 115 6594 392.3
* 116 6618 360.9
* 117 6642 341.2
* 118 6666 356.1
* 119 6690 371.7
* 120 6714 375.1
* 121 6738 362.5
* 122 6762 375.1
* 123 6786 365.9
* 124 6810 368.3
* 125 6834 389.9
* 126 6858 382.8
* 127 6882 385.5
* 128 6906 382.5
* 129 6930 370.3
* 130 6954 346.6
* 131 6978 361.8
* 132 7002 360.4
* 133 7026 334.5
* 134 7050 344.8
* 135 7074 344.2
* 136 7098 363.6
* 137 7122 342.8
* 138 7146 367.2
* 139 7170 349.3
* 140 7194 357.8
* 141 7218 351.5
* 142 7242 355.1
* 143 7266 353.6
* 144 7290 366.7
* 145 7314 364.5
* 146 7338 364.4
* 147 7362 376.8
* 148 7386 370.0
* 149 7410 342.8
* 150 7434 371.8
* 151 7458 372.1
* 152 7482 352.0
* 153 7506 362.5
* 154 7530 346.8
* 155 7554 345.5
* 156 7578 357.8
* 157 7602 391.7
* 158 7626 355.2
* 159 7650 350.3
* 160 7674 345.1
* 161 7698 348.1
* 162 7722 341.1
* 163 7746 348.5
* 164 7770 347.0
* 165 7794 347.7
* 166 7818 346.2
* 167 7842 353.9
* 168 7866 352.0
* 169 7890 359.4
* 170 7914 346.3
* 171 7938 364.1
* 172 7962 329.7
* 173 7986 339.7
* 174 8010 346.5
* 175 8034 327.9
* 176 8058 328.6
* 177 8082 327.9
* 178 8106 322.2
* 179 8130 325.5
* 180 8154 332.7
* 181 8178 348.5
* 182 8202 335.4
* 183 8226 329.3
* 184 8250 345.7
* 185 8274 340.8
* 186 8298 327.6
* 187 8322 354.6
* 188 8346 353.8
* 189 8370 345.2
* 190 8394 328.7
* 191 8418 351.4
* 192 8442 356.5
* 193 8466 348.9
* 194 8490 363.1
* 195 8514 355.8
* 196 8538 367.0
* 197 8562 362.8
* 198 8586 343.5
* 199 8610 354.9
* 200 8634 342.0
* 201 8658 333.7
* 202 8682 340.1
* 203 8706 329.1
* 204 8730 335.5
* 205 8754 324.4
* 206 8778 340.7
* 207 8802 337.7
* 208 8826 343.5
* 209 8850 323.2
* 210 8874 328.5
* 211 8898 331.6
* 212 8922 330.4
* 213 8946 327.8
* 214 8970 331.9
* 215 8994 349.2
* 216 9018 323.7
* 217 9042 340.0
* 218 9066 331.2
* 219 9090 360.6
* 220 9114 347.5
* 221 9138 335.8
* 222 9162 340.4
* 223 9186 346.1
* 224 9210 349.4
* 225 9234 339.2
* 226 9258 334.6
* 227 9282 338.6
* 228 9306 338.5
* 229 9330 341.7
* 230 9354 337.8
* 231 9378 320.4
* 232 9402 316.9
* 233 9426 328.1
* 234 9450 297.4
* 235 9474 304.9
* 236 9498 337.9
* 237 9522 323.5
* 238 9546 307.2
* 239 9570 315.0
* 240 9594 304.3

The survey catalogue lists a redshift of 0.13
